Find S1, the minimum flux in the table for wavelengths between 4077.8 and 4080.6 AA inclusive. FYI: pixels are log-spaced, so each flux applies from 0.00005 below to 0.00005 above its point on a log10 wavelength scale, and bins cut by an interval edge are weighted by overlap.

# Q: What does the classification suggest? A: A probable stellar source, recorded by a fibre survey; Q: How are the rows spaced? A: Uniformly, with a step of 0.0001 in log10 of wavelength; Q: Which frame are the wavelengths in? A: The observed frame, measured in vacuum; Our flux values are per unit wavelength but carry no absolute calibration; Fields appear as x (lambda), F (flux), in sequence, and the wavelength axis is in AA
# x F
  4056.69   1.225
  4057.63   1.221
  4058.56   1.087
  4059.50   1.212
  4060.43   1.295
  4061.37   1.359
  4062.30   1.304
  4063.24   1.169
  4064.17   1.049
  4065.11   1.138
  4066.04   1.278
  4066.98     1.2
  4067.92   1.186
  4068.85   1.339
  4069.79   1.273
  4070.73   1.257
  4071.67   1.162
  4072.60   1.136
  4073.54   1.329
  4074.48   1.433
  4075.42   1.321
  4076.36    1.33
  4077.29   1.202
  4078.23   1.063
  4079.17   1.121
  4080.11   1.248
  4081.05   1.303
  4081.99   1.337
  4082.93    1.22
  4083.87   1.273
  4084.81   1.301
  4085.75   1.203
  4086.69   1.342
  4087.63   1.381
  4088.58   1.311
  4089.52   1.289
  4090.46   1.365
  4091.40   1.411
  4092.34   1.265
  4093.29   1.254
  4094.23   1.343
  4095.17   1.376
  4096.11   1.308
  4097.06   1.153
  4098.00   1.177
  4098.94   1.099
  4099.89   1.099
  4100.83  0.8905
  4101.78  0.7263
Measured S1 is 1.063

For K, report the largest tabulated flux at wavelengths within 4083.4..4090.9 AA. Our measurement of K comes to 1.381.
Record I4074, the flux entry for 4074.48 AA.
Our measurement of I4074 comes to 1.433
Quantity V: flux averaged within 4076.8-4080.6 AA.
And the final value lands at 1.16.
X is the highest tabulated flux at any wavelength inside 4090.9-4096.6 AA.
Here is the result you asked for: 1.411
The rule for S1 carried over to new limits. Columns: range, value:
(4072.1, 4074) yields 1.136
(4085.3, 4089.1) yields 1.203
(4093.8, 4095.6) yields 1.343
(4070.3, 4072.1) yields 1.162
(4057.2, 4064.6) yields 1.049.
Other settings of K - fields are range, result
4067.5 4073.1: 1.339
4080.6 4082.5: 1.337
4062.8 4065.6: 1.169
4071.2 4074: 1.329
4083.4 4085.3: 1.301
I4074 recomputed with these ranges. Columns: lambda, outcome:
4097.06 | 1.153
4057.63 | 1.221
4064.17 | 1.049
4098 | 1.177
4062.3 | 1.304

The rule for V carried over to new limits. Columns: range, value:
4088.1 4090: 1.3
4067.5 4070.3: 1.27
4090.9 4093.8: 1.31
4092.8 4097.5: 1.29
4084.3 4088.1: 1.31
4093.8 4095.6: 1.36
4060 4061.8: 1.32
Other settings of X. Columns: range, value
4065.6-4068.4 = 1.278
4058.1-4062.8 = 1.359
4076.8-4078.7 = 1.202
